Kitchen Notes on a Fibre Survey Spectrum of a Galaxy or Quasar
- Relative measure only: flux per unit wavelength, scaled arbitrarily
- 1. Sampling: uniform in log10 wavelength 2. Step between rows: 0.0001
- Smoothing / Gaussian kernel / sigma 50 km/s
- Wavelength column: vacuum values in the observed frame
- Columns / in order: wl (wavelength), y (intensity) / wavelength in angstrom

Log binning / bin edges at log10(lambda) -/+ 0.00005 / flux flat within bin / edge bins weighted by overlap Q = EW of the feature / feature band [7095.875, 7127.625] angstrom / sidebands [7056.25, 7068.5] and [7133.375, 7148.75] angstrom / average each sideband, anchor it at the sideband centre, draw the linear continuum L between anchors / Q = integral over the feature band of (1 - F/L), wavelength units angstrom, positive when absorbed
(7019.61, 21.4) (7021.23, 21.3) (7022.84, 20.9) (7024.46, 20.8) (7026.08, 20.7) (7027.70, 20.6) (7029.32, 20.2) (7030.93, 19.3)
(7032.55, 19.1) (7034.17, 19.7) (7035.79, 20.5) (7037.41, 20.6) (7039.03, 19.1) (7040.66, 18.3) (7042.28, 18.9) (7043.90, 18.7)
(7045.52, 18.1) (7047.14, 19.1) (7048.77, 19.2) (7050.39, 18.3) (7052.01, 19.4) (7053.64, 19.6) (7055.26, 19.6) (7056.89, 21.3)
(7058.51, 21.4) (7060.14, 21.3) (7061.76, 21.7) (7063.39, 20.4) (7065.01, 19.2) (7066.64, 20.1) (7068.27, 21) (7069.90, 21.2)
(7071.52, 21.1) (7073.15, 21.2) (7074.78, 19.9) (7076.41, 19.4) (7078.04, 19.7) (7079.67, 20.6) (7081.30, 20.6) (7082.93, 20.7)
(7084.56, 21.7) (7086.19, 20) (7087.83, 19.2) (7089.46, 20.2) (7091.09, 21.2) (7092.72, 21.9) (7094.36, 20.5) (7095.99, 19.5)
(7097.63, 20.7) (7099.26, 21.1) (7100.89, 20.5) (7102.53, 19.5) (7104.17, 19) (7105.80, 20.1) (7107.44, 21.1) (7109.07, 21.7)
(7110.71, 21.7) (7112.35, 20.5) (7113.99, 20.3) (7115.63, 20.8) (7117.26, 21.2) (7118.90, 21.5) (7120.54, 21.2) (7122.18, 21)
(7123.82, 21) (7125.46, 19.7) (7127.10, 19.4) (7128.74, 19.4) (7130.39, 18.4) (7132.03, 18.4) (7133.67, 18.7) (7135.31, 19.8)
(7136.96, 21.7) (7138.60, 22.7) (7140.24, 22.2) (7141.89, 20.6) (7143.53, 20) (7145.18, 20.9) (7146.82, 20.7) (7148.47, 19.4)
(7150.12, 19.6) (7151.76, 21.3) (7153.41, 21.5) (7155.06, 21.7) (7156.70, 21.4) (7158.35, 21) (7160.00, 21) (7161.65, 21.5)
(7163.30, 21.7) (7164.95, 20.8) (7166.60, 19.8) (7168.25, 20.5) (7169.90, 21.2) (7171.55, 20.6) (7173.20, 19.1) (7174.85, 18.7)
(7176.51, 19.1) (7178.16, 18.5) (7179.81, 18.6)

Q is 0.3 angstrom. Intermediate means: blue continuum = 20.8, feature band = 20.6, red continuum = 20.8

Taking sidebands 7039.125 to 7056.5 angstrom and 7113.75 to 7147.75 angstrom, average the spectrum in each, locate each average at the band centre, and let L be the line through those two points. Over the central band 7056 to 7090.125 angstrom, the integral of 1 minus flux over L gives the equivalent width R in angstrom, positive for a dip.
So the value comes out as -2.0 angstrom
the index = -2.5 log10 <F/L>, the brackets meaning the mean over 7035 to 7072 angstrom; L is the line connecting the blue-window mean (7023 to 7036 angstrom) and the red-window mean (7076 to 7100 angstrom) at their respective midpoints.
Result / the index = 0.02 mag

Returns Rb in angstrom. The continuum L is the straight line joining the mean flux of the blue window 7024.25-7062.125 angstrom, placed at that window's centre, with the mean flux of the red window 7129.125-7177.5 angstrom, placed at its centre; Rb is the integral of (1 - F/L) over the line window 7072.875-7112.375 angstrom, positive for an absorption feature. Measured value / -0.77 angstrom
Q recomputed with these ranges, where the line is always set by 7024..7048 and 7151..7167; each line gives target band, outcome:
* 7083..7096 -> -0.2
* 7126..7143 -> 0.6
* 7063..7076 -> -0.3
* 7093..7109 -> 0.1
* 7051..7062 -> -0.4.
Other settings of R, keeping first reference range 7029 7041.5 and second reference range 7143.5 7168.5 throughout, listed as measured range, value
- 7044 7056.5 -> 0.4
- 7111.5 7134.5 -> 0.4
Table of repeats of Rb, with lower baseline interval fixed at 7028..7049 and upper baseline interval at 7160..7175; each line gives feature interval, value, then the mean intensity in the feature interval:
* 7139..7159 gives -0.52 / 20.9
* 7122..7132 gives 0.26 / 19.6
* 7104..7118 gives -0.54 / 20.8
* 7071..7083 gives -0.41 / 20.4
